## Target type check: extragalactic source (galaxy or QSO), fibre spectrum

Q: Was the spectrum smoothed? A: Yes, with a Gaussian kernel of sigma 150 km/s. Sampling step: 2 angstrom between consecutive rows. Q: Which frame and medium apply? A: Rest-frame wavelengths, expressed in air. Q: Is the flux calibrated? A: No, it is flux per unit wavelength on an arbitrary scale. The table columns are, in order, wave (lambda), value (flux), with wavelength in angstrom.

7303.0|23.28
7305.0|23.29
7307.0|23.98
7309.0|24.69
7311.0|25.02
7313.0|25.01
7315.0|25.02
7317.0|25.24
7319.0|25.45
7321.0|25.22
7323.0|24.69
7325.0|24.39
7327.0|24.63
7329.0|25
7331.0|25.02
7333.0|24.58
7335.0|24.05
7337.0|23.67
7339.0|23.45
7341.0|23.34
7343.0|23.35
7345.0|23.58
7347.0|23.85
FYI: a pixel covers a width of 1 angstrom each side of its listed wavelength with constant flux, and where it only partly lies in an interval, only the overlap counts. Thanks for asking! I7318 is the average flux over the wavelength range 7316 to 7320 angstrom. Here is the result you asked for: 25.3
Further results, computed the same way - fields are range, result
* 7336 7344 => 23.5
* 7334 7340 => 23.7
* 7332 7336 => 24.3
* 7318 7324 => 25.1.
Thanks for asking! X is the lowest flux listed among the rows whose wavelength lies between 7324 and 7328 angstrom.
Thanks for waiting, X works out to 24.39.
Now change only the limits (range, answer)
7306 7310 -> 23.98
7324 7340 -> 23.45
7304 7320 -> 23.29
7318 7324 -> 24.69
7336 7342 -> 23.34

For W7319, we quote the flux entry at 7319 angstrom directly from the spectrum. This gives 25.45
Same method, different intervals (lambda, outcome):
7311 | 25.02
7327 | 24.63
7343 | 23.35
